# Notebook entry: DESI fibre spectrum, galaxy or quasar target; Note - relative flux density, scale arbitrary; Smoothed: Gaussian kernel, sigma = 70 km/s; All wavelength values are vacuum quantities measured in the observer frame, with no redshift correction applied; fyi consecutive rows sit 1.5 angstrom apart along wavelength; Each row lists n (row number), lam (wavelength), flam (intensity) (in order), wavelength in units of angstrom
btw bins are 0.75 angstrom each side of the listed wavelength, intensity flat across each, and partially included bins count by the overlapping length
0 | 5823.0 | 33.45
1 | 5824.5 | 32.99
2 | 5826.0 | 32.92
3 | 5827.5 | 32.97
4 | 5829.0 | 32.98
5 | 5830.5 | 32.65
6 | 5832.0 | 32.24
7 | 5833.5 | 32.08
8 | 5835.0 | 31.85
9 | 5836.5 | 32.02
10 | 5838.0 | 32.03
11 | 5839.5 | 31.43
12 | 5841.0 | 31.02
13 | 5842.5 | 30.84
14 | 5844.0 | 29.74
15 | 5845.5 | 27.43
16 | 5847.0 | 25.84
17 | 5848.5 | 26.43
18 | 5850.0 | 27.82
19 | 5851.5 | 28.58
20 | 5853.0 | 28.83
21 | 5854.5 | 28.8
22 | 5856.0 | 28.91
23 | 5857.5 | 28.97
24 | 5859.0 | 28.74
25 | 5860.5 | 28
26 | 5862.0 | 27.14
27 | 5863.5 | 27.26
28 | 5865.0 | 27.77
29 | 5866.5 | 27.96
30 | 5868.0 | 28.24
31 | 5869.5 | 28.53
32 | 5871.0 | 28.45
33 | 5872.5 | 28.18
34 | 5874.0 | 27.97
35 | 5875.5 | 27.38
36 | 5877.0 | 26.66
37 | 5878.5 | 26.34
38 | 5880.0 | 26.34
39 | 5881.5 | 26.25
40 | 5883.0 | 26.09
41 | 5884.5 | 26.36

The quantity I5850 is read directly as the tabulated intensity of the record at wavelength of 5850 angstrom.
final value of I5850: 27.82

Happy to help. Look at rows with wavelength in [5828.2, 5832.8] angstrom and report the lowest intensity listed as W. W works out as 32.24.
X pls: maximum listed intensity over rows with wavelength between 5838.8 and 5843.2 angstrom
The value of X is 31.43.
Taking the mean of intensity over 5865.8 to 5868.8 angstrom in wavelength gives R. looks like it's 28.1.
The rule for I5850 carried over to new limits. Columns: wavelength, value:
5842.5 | 30.84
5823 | 33.45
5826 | 32.92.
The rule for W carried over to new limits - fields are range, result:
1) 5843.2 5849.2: 25.84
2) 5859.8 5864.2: 27.14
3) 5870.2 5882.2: 26.25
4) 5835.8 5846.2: 27.43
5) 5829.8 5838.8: 31.85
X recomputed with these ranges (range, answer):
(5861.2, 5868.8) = 28.24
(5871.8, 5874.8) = 28.18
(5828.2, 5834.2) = 32.98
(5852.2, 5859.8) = 28.97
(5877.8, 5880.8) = 26.34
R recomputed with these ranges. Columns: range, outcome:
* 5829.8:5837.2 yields 32.2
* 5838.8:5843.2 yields 31.1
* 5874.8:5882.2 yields 26.6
